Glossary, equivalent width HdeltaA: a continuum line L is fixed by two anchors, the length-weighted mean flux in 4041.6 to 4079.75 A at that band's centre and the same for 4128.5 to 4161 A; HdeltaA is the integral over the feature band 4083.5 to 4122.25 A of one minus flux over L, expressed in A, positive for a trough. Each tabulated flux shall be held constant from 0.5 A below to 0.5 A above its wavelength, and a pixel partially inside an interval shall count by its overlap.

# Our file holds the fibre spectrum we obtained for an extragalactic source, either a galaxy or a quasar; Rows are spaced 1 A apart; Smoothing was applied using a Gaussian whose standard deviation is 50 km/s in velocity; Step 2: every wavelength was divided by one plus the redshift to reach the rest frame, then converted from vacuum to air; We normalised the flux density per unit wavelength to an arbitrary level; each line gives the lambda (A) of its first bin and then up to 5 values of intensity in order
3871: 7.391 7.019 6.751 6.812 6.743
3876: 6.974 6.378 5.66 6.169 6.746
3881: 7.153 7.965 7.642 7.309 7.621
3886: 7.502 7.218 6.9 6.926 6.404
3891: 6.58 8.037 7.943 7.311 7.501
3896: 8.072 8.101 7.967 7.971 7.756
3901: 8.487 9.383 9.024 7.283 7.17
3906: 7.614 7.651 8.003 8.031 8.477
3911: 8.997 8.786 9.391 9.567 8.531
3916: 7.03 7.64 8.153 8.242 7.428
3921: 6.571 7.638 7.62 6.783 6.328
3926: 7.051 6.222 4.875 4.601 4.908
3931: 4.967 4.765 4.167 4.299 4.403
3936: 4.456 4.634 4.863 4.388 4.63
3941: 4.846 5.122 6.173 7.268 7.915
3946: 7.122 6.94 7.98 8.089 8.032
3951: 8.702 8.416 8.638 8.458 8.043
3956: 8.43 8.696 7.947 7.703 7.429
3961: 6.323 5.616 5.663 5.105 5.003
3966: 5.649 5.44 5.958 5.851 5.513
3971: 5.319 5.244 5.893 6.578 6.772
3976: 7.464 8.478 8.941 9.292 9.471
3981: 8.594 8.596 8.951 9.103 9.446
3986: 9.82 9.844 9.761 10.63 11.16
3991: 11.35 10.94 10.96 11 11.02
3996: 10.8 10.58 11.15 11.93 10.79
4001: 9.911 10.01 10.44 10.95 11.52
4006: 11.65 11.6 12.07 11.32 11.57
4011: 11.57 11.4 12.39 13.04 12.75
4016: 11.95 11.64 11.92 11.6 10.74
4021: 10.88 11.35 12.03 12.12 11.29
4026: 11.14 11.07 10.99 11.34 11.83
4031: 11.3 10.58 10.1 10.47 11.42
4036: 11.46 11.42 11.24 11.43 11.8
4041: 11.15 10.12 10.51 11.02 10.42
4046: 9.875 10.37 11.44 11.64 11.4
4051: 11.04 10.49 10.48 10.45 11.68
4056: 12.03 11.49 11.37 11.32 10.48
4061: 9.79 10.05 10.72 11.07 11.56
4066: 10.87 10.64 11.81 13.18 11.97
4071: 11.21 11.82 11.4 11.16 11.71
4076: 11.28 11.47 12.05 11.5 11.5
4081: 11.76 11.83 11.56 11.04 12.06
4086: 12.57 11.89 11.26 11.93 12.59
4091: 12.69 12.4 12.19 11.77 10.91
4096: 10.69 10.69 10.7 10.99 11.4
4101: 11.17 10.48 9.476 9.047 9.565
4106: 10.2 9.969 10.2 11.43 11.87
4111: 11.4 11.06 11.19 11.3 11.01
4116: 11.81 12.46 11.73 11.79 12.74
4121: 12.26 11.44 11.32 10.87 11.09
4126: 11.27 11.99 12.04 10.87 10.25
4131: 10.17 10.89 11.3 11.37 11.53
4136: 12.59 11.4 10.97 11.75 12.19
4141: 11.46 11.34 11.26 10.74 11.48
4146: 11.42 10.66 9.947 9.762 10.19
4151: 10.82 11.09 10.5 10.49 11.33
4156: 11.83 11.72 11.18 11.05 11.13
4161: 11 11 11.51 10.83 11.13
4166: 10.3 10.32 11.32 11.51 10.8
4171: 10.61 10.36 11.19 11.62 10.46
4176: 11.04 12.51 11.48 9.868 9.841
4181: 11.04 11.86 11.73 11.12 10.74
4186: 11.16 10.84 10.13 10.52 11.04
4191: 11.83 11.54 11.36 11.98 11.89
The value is -0.7 A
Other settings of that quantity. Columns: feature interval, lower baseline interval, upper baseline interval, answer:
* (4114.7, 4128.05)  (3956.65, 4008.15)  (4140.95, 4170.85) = -1.5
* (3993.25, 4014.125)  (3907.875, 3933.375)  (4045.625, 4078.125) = -3.8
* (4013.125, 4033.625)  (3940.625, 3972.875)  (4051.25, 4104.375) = -4.9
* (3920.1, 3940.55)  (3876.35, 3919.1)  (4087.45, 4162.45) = 6.9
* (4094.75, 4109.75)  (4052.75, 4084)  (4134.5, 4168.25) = 1.0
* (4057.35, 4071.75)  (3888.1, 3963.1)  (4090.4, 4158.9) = -1.8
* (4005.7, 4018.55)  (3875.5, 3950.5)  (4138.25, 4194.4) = -5.0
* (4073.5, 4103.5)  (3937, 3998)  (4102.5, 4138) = -3.0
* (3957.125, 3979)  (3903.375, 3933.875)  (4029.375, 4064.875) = 5.4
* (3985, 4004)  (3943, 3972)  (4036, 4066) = -4.6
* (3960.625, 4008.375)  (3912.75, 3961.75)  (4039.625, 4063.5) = -1.5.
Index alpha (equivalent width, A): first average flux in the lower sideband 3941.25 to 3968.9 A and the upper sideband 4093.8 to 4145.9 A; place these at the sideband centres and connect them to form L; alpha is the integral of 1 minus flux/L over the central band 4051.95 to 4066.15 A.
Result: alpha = -1.9 A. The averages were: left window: 7.07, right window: 11.2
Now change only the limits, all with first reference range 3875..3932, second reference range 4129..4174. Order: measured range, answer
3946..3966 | 1.9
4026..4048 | -3.8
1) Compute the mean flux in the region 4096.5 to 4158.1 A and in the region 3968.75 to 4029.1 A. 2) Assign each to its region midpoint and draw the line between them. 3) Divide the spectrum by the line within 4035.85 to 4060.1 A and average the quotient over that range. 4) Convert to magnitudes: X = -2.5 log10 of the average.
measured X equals -0.049 mag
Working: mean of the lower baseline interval 10.2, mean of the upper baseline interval 11.1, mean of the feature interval 11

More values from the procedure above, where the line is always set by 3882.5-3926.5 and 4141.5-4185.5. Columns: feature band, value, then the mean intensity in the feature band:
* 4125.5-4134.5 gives -0.06 mag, 11.1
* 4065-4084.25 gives -0.17 mag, 11.6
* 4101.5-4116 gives -0.03 mag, 10.6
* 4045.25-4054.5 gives -0.13 mag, 10.8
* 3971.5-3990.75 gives 0.01 mag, 8.67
